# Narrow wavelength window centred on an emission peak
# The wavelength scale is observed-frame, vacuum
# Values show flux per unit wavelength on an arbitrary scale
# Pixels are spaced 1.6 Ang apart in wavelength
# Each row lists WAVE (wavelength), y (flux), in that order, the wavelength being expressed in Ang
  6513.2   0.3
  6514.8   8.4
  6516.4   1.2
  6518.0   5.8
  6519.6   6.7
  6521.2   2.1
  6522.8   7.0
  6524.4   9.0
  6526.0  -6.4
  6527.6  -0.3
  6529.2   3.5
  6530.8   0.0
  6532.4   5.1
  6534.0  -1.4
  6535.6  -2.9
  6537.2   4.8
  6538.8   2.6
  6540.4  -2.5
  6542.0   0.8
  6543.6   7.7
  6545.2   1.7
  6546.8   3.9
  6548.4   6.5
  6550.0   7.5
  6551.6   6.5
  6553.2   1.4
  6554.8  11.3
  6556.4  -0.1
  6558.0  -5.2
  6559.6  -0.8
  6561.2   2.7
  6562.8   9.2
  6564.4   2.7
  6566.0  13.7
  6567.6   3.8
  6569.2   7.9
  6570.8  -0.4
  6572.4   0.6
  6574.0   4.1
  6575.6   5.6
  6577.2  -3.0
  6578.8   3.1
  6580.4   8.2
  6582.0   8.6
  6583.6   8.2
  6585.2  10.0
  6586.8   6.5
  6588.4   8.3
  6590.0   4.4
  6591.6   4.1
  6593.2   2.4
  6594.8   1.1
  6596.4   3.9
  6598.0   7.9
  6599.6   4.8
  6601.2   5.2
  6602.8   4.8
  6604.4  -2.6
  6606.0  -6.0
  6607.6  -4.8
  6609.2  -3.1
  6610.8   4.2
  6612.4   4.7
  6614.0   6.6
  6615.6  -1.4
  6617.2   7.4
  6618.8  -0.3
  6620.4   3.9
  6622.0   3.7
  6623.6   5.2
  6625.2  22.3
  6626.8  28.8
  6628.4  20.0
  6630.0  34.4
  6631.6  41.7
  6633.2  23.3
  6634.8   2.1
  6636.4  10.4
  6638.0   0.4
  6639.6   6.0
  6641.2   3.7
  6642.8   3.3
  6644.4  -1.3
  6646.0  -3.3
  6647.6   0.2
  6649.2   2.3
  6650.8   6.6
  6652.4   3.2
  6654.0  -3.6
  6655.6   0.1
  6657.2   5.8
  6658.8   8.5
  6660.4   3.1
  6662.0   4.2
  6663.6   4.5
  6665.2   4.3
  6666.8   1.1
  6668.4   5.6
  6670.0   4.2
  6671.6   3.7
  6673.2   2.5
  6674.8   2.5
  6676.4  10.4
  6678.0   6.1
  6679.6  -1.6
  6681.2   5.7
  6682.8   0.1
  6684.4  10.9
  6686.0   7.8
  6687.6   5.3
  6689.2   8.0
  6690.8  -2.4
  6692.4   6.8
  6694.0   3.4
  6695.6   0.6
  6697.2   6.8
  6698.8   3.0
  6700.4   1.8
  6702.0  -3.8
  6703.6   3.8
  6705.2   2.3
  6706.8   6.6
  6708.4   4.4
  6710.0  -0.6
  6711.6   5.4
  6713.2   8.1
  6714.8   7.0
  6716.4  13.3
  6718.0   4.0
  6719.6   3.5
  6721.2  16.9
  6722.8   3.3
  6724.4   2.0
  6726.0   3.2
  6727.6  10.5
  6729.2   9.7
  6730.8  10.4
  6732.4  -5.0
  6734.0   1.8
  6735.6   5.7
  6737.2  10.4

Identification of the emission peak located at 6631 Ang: [O II]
